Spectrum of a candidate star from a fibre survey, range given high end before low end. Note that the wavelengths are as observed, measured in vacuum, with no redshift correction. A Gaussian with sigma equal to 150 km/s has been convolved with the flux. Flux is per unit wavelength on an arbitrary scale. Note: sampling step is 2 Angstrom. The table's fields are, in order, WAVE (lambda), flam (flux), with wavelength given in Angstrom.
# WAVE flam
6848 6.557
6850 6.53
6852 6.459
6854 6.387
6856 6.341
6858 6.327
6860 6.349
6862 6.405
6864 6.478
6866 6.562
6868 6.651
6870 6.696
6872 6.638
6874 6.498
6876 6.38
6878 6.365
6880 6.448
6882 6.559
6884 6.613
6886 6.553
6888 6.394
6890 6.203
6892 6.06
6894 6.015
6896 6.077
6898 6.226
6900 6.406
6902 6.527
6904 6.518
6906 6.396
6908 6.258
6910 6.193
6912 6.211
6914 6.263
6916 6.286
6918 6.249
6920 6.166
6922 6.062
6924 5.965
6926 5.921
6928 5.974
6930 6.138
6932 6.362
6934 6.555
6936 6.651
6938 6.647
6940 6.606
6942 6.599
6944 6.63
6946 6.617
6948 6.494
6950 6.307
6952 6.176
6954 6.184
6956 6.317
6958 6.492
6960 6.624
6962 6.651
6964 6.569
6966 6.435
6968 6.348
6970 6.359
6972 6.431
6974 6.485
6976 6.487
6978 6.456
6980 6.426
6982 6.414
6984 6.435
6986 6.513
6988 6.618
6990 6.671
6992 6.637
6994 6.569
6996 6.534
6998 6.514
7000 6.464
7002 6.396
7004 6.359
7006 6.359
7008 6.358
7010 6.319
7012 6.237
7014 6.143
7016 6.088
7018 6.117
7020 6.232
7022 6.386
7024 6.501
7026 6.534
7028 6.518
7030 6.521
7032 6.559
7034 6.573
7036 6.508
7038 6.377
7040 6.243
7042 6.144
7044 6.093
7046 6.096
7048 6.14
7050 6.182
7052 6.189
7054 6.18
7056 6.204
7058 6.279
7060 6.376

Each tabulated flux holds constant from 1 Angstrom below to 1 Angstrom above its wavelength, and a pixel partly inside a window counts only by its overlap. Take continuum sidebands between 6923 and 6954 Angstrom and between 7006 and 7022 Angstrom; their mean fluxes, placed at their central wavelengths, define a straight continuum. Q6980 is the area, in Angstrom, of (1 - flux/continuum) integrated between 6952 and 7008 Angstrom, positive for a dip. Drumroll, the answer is -1.51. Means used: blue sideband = 6.37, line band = 6.46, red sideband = 6.23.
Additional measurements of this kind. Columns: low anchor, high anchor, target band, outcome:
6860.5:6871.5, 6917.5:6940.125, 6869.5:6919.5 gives 0.5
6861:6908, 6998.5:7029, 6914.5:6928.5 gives 0.6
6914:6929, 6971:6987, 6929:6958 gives -1.0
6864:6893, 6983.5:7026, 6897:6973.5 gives 0.9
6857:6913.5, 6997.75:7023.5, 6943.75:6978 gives -0.6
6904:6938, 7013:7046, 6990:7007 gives -0.5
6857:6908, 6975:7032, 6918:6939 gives 0.6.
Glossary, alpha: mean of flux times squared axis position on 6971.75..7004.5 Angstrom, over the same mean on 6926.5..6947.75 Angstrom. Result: 1.0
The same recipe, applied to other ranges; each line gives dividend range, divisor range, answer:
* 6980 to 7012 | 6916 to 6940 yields 1.05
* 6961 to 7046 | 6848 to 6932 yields 1.05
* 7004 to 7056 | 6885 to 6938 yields 1.04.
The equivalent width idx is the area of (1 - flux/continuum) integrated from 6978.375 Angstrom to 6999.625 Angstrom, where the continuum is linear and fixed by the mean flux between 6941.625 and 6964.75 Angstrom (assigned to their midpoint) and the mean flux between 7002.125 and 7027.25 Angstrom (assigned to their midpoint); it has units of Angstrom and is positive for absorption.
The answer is -0.5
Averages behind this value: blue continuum 6.47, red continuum 6.31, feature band 6.53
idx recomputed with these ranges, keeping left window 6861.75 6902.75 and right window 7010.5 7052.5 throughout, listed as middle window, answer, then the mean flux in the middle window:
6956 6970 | -0.3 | 6.49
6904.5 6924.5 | 0.5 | 6.22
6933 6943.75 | -0.4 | 6.61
